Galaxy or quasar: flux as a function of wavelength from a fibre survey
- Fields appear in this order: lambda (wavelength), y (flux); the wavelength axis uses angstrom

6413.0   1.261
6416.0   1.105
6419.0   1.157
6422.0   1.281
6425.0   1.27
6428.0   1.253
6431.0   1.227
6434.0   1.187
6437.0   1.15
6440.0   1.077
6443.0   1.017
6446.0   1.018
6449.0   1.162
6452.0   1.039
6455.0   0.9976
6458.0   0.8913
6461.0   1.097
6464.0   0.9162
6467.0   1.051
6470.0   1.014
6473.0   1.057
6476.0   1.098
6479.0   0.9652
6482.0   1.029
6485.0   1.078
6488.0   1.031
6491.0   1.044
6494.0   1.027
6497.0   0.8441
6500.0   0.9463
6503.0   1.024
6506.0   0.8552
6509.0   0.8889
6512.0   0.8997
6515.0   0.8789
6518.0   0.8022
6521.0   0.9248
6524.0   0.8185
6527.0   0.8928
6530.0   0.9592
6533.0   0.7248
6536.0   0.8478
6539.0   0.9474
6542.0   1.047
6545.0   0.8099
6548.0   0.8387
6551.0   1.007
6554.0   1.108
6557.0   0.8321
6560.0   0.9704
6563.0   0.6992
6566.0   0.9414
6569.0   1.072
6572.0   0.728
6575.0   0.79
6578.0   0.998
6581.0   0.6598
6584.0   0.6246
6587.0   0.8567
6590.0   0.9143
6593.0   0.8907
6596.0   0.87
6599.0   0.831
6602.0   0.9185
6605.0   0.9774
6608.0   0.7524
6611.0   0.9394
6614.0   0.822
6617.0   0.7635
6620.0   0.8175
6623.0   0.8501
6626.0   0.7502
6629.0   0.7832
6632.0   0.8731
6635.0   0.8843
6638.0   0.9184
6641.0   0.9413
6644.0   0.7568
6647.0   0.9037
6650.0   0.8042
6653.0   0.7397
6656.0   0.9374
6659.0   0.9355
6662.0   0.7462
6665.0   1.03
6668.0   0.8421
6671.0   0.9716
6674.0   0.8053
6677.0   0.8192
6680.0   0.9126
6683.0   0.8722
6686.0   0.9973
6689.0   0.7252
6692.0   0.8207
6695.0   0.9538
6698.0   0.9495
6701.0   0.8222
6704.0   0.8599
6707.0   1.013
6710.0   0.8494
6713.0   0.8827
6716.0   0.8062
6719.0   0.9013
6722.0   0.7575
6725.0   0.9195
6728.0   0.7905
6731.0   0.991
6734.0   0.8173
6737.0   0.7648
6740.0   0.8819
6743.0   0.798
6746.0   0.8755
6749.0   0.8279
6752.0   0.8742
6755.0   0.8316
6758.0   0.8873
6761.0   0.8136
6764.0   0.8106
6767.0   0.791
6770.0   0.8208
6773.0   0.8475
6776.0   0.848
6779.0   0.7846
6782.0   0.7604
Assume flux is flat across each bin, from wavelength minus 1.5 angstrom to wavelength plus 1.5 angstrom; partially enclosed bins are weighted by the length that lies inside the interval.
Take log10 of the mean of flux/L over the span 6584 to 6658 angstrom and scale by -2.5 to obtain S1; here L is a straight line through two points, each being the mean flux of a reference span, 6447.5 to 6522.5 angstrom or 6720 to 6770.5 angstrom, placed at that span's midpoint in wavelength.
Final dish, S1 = 0.07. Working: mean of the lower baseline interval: 0.982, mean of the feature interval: 0.85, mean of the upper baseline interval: 0.839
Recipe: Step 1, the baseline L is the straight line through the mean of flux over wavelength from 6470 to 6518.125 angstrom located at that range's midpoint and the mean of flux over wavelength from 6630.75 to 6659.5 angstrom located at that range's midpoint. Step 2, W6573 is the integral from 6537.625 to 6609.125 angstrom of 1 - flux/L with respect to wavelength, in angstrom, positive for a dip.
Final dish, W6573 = 3.01 angstrom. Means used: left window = 0.973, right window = 0.867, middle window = 0.879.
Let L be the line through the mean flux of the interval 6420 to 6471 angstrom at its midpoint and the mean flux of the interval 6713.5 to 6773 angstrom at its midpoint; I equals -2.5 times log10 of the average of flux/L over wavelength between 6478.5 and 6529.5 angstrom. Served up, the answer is 0.12 mag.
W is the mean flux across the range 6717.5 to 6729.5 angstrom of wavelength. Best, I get 0.842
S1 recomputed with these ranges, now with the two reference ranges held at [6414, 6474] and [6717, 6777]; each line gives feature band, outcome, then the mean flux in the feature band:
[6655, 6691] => 0.03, 0.881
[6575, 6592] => 0.21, 0.811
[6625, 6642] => 0.10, 0.859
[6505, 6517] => 0.19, 0.878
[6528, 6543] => 0.14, 0.9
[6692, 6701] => -0.03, 0.908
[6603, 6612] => 0.09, 0.889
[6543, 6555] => 0.08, 0.938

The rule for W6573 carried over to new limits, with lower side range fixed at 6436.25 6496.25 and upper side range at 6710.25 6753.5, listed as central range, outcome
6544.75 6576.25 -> 2.41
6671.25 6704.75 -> 0.32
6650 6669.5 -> 0.71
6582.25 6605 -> 2.28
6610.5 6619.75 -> 1.02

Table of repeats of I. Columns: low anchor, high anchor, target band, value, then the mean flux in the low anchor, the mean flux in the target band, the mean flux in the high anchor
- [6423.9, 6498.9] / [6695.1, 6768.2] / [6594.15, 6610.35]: 0.095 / 1.06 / 0.874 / 0.857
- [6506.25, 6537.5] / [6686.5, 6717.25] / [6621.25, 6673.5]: 0.011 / 0.863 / 0.861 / 0.873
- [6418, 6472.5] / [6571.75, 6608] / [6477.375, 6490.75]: 0.001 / 1.1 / 1.03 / 0.838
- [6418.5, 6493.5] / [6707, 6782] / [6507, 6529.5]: 0.177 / 1.08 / 0.876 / 0.842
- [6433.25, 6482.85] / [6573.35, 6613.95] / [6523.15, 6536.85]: 0.108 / 1.04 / 0.85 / 0.847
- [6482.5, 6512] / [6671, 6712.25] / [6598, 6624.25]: 0.079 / 0.969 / 0.853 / 0.88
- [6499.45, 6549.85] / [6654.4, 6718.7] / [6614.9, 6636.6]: 0.086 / 0.888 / 0.818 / 0.884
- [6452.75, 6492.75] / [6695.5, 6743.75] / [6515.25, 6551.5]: 0.118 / 1.02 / 0.881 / 0.866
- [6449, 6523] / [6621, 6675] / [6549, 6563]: -0.020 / 0.978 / 0.944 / 0.86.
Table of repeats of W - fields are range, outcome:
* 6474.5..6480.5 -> 1.03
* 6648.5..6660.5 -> 0.854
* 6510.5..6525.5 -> 0.865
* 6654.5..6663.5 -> 0.873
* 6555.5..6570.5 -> 0.903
